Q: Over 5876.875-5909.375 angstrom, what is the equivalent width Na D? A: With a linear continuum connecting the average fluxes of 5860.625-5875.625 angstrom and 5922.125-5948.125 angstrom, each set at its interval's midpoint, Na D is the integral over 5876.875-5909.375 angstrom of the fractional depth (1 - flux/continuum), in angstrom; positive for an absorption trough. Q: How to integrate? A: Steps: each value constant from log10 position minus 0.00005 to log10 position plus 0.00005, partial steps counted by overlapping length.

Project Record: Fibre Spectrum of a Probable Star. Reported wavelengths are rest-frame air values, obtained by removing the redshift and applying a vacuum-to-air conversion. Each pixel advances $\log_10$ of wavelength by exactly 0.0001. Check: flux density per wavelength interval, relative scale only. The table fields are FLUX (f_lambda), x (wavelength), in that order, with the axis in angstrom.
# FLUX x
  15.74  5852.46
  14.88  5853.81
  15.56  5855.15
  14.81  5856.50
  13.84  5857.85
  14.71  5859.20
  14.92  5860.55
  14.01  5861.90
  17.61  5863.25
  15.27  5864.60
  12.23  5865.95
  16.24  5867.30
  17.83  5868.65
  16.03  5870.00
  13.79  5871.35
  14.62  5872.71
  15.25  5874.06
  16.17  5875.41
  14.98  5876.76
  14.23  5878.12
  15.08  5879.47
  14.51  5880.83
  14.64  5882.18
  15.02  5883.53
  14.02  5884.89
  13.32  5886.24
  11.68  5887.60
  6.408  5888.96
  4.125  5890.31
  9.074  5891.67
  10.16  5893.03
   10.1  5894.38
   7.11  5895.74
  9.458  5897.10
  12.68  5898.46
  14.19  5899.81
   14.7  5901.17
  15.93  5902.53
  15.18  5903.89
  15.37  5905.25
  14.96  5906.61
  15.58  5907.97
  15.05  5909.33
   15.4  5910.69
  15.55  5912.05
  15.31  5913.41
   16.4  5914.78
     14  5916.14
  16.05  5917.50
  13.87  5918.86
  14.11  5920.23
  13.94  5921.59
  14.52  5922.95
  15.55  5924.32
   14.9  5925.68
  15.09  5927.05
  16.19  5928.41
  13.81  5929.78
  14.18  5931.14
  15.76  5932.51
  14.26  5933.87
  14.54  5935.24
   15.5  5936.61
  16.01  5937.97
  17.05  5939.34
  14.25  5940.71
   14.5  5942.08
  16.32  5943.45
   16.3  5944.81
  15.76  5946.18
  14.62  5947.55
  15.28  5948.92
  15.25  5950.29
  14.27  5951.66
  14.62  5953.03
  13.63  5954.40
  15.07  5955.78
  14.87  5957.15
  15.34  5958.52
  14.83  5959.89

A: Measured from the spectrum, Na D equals 5.7 angstrom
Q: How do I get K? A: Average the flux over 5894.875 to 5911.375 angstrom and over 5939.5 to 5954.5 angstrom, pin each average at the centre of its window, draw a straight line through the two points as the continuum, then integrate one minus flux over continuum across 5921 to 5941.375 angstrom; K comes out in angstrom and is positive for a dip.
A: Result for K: -0.6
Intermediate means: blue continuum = 13.8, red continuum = 15.1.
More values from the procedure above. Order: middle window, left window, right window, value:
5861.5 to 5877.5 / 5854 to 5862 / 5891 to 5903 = -1.9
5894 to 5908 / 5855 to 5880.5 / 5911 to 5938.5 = 1.7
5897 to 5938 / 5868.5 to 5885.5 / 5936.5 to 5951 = 1.3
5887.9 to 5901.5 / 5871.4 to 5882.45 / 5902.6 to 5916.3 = 4.9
